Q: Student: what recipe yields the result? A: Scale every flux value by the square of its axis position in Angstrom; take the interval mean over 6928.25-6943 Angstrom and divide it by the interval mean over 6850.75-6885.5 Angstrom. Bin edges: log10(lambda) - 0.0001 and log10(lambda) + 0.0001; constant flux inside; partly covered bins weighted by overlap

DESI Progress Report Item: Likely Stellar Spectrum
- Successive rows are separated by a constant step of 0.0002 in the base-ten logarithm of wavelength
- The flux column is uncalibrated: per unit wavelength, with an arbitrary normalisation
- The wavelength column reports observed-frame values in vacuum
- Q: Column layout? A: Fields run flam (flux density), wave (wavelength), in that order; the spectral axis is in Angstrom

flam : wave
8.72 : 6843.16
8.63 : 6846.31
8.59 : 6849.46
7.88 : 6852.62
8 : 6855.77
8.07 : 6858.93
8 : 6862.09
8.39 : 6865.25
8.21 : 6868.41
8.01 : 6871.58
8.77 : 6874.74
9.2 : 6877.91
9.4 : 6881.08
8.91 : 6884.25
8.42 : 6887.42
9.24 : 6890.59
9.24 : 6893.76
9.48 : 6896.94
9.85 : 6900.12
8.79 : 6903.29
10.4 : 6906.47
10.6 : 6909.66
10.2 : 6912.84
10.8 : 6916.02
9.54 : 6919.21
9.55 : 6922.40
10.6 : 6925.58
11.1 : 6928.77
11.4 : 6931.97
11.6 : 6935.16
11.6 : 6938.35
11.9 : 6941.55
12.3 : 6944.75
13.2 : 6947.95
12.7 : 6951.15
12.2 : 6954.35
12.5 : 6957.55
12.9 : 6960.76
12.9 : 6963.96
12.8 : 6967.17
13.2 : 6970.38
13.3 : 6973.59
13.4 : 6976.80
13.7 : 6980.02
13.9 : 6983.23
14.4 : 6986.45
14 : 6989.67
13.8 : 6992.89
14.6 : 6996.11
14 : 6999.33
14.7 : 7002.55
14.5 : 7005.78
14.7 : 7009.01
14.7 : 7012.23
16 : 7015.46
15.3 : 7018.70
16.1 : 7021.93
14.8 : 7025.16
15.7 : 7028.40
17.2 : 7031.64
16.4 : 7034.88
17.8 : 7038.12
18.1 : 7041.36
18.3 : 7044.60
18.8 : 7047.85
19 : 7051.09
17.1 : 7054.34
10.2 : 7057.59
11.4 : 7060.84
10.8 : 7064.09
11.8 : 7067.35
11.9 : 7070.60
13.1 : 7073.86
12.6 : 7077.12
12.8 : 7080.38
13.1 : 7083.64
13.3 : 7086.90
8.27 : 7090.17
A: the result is 1.40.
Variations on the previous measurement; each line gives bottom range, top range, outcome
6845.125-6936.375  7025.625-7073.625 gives 1.71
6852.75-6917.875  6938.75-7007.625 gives 1.51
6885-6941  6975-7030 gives 1.47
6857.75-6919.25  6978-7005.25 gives 1.59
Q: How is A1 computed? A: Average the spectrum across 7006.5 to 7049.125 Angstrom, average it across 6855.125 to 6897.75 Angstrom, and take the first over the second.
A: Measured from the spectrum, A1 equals 1.89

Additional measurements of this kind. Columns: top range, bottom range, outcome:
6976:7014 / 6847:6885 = 1.68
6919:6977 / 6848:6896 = 1.41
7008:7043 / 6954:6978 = 1.25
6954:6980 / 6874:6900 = 1.42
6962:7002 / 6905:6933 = 1.31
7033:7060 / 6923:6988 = 1.34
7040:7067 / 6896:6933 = 1.50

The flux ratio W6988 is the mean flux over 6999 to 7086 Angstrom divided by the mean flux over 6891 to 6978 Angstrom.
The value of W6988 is 1.3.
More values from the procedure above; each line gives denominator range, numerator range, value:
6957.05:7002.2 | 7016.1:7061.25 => 1.20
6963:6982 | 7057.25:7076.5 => 0.88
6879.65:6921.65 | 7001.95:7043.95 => 1.66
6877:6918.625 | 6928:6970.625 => 1.28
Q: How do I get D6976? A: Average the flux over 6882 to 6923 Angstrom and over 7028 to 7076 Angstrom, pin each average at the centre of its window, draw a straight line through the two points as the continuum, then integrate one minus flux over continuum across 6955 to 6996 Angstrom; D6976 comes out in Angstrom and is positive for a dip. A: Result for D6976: -3.69 Angstrom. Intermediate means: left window 9.62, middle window 13.4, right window 15.1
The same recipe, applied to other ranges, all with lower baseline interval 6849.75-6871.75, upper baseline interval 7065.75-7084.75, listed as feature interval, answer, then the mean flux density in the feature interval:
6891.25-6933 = -4.12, 10.1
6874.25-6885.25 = -0.78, 9.1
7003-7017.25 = -4.79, 14.9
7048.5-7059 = -3.28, 15.9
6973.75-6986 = -3.62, 13.7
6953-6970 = -4.19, 12.7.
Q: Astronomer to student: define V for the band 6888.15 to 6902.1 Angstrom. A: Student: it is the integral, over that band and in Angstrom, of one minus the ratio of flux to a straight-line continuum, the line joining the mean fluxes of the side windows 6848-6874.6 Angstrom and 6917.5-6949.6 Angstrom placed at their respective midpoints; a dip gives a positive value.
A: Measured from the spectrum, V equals 0.4 Angstrom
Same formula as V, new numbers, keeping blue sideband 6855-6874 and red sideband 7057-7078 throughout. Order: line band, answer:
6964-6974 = -3.06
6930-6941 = -2.52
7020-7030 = -4.15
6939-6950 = -3.27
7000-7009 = -3.34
